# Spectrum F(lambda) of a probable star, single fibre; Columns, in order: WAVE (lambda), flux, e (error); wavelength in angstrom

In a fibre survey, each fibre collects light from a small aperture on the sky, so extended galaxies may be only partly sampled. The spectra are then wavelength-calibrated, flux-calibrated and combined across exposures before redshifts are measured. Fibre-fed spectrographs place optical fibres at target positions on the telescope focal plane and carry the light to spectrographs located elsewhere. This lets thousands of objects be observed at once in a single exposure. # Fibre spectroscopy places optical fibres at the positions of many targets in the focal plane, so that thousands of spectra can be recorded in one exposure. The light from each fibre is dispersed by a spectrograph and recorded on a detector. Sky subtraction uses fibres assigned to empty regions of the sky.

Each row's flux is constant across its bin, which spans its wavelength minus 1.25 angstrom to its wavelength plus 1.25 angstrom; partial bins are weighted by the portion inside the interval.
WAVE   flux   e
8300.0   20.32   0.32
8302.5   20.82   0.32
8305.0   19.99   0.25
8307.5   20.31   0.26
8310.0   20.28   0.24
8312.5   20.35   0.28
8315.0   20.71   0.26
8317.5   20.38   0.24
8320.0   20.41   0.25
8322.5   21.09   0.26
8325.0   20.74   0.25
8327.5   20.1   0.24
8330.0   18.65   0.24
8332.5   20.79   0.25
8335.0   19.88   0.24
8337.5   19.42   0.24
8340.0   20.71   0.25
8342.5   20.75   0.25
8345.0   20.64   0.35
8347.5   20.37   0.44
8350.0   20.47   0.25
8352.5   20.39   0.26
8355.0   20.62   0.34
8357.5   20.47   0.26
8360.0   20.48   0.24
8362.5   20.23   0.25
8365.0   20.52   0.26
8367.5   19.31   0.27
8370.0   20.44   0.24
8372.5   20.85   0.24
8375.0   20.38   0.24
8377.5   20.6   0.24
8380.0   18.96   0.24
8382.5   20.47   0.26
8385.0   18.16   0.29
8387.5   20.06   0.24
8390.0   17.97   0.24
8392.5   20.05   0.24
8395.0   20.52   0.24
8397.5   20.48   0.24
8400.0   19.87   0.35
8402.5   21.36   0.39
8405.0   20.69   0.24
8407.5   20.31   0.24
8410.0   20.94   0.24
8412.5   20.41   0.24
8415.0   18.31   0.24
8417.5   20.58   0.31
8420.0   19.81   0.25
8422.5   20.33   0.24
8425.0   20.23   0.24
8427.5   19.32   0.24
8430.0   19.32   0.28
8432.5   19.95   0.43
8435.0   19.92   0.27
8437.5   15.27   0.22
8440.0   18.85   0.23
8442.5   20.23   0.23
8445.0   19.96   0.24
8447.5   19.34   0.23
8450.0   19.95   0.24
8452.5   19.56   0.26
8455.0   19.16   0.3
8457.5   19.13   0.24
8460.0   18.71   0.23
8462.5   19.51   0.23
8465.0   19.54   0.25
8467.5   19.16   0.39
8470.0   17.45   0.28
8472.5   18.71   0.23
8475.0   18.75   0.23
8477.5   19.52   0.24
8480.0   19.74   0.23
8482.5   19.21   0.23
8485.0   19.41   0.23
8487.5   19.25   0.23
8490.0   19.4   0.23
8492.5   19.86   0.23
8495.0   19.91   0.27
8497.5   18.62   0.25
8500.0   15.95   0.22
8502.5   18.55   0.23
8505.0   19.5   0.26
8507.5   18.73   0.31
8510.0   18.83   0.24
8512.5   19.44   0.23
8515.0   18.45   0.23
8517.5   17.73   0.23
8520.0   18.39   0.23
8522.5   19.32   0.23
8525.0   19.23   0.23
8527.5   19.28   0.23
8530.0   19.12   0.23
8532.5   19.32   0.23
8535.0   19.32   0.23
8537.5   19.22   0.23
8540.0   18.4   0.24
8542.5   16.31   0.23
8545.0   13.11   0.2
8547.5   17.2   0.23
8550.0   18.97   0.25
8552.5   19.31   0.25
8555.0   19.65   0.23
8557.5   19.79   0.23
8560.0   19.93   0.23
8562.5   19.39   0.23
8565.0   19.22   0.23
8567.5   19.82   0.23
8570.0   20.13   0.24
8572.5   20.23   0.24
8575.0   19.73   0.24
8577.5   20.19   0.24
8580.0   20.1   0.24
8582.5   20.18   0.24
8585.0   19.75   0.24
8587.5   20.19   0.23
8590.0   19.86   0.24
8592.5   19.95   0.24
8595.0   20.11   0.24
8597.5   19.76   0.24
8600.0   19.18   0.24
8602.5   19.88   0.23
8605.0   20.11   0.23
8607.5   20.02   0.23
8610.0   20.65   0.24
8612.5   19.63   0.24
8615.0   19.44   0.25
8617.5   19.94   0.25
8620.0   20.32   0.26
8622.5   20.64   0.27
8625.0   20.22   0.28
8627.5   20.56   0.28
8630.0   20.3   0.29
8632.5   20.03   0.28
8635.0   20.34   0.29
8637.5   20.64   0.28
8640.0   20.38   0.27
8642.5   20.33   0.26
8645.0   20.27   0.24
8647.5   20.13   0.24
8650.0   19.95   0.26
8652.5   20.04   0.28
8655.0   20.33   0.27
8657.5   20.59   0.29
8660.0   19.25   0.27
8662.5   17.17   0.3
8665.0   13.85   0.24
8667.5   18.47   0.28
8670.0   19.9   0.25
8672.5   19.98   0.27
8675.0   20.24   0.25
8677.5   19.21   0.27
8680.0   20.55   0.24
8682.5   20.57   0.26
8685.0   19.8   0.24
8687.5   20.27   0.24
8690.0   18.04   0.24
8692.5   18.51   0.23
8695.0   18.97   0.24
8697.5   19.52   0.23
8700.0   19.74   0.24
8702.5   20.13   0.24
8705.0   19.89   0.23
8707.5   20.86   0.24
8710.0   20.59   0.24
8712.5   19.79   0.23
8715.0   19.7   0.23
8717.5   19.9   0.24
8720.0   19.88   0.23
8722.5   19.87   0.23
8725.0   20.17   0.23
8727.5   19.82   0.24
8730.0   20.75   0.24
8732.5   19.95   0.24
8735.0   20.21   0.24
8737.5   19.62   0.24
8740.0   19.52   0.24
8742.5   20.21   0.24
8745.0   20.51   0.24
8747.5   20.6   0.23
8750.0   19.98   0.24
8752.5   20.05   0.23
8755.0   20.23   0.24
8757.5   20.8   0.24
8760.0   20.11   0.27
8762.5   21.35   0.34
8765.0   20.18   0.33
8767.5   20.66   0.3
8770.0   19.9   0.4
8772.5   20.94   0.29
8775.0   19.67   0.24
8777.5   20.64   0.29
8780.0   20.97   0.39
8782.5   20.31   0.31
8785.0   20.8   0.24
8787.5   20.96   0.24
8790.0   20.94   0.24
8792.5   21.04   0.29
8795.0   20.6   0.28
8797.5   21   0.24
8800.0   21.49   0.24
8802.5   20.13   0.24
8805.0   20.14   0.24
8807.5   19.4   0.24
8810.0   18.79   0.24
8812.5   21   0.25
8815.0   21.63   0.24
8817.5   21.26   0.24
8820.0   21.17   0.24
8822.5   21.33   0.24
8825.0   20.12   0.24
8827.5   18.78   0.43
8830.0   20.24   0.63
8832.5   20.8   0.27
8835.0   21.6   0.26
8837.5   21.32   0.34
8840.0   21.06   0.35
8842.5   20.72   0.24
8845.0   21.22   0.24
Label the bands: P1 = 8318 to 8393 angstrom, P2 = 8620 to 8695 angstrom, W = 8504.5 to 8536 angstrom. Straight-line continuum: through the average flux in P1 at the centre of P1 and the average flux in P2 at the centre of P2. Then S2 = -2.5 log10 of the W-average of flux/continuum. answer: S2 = 0.05 mag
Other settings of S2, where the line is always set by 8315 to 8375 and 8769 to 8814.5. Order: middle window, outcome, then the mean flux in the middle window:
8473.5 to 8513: 0.08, 19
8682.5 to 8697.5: 0.07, 19.3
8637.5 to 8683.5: 0.05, 19.5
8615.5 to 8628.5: 0.01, 20.3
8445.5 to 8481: 0.07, 19.2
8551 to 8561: 0.04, 19.6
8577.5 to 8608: 0.03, 19.9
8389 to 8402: 0.02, 19.9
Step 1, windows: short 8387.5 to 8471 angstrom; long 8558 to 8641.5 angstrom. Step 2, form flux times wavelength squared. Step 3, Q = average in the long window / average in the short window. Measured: 1.06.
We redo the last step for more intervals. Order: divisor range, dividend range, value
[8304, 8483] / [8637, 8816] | 1.09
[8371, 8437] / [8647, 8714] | 1.04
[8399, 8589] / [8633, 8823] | 1.10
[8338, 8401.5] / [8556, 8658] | 1.05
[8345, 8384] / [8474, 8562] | 0.96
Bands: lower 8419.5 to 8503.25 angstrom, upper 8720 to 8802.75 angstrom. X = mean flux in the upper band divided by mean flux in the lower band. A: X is 1.07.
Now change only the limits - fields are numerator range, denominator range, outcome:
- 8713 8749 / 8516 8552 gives 1.10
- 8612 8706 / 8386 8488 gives 1.01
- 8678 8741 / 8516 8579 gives 1.05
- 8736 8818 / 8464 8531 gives 1.08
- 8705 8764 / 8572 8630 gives 1.01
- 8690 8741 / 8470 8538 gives 1.05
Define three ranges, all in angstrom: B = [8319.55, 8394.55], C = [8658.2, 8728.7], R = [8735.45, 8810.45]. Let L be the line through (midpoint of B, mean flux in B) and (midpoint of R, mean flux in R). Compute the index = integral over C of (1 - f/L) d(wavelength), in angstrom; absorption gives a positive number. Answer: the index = 3.1 angstrom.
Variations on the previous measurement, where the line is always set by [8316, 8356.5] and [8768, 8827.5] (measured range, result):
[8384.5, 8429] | 0.84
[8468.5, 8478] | 0.87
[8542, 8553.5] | 1.96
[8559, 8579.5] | 0.62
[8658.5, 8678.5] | 1.94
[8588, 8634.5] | 1.01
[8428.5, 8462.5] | 2.01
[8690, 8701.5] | 0.81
